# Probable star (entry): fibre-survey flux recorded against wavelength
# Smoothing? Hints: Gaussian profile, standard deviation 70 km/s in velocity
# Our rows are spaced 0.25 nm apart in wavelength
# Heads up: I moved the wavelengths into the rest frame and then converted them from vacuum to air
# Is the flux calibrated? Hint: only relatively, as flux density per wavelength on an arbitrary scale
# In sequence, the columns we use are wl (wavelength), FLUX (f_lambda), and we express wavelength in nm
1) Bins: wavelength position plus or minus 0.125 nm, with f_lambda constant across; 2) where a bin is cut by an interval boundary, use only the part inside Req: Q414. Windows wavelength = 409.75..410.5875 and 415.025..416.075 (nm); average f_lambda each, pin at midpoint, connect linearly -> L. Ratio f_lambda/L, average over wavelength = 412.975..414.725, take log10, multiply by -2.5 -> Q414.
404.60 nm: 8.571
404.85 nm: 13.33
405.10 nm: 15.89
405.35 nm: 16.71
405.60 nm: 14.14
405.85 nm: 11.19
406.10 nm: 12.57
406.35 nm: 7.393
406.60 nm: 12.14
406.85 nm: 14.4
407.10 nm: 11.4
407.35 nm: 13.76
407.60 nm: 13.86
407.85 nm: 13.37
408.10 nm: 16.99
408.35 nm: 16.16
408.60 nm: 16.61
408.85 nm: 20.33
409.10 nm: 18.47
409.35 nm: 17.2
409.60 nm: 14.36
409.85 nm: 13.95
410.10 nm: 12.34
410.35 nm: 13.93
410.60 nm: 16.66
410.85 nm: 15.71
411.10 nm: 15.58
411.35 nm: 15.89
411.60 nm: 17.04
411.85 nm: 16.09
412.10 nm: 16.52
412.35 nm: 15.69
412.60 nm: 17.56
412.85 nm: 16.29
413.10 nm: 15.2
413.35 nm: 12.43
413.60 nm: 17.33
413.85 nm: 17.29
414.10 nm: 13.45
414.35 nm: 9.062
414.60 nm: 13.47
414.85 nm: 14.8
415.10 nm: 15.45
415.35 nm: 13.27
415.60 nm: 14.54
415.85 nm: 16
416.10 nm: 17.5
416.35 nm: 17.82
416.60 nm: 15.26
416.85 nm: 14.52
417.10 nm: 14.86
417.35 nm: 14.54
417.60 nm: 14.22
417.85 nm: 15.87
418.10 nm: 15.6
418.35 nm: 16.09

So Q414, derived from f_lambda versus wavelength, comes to 0.05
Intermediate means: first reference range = 13.8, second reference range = 15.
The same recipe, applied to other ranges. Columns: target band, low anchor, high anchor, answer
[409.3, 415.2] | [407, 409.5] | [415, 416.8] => 0.044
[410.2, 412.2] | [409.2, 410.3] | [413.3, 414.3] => -0.087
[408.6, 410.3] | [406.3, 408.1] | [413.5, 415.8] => -0.205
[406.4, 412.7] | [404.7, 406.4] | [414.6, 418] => -0.101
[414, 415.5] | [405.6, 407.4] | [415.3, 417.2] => 0.134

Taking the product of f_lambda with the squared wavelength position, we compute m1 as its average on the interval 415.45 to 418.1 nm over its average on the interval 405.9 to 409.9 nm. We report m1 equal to 1.1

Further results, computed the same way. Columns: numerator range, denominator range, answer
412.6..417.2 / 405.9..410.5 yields 1.08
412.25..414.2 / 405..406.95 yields 1.25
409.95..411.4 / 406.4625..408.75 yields 1.06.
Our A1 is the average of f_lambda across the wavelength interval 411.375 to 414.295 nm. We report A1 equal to 15.7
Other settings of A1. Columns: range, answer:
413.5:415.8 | 14.3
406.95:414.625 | 15.3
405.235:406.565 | 12.4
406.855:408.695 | 14.5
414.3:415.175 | 13.4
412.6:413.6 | 15.3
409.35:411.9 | 15.2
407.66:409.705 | 16.6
